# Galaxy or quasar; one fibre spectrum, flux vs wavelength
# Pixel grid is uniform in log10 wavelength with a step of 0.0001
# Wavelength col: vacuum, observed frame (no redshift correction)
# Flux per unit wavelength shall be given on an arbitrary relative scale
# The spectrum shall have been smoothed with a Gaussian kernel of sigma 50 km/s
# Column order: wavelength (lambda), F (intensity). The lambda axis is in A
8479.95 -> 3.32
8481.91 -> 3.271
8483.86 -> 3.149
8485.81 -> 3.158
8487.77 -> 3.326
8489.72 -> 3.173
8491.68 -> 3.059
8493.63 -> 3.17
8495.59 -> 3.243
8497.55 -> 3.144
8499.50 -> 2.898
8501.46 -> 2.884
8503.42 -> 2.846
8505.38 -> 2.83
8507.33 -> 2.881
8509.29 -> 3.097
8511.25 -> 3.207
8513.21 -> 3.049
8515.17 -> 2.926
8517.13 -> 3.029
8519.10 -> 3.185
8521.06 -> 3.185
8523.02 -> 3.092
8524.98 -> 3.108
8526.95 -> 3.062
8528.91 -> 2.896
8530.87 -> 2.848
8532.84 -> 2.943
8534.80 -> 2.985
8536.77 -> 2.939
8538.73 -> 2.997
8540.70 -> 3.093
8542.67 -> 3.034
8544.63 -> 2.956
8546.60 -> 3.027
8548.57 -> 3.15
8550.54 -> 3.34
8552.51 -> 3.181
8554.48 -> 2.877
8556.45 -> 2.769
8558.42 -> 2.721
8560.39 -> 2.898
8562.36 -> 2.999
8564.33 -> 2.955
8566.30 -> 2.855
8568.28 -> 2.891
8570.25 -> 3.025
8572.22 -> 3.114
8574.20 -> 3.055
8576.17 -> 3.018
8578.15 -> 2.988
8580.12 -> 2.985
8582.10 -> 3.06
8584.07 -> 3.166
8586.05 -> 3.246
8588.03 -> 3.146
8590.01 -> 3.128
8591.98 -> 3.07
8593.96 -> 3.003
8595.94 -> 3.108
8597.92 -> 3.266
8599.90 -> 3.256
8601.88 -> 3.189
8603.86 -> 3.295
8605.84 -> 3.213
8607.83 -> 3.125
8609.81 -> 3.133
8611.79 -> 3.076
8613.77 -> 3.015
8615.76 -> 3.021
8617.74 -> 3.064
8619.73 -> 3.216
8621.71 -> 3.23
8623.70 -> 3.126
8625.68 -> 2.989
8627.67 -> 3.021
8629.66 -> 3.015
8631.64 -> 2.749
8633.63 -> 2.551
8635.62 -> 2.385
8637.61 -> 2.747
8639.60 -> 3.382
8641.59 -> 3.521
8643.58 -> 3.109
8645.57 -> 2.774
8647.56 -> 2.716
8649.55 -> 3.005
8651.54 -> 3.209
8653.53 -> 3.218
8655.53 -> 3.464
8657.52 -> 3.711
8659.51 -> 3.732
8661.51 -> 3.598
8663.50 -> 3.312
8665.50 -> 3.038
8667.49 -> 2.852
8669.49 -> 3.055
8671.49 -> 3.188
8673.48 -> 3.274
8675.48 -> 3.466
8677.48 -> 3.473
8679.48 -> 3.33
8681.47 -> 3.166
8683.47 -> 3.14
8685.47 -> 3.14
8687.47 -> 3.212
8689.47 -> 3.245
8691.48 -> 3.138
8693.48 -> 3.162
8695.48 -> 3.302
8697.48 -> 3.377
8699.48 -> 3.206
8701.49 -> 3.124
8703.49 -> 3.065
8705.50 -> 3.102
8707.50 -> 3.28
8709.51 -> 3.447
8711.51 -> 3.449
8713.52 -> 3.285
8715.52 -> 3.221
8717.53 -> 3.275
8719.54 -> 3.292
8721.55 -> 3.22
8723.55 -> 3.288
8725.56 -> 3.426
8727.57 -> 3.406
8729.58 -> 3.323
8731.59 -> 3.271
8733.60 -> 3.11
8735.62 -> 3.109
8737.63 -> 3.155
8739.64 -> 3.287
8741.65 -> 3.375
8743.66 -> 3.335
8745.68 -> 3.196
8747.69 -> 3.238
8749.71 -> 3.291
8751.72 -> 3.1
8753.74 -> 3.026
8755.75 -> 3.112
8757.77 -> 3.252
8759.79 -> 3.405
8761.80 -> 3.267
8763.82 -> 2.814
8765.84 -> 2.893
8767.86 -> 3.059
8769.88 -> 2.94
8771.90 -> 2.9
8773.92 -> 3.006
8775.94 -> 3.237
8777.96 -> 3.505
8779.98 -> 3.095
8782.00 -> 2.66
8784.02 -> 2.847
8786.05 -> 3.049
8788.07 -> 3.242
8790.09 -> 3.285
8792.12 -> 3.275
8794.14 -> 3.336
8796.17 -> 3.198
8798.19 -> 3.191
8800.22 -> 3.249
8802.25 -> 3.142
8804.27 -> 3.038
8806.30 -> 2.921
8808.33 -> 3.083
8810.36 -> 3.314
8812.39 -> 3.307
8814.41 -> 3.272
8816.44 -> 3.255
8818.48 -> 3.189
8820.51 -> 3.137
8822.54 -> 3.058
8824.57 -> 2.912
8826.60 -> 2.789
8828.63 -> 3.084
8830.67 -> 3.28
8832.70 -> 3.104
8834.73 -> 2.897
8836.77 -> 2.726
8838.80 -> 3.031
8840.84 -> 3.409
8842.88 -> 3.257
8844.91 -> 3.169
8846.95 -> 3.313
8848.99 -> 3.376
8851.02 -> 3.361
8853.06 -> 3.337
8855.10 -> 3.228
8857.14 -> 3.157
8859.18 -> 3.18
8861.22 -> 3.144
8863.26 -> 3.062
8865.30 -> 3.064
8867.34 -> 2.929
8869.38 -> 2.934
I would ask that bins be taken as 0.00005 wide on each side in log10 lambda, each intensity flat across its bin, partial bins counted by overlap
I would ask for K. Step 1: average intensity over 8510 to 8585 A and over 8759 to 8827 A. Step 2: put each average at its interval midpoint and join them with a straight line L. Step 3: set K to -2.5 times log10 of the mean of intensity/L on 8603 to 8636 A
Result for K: 0.01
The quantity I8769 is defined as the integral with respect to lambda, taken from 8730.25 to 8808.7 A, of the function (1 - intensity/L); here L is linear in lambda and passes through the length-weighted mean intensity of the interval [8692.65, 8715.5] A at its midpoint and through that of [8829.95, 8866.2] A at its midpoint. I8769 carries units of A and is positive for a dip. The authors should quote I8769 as 1.8 A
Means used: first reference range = 3.25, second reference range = 3.17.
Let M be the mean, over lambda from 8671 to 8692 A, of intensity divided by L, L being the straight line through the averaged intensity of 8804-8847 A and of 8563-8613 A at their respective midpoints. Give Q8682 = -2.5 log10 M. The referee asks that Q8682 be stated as -0.05 mag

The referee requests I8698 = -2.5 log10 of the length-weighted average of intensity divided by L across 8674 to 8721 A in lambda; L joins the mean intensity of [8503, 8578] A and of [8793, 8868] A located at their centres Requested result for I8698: -0.059 mag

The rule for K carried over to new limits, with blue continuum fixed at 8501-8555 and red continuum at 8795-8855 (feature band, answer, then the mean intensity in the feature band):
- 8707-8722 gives -0.070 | 3.31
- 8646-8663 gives -0.079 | 3.31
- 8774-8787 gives 0.026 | 3.06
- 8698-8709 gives -0.026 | 3.18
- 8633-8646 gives 0.048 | 2.94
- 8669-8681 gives -0.073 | 3.3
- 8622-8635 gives 0.058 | 2.91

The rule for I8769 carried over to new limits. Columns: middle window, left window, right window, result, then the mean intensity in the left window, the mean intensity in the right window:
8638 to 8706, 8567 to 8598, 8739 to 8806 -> -2.64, 3.07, 3.14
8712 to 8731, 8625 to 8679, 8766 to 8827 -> -1.10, 3.13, 3.12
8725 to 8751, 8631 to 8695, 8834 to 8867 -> -0.84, 3.16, 3.17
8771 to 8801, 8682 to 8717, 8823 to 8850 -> 0.10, 3.23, 3.1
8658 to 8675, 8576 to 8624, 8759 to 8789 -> -0.96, 3.13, 3.06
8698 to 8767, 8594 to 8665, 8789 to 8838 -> -2.17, 3.13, 3.13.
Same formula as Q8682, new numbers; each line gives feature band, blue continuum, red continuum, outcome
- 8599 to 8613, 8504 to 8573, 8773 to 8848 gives -0.05 mag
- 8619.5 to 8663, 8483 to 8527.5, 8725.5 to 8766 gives 0.01 mag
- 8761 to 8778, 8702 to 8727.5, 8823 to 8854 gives 0.06 mag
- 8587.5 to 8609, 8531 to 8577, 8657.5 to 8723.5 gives -0.03 mag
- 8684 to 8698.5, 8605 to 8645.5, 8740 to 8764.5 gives -0.03 mag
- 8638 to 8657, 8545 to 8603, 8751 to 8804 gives -0.03 mag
